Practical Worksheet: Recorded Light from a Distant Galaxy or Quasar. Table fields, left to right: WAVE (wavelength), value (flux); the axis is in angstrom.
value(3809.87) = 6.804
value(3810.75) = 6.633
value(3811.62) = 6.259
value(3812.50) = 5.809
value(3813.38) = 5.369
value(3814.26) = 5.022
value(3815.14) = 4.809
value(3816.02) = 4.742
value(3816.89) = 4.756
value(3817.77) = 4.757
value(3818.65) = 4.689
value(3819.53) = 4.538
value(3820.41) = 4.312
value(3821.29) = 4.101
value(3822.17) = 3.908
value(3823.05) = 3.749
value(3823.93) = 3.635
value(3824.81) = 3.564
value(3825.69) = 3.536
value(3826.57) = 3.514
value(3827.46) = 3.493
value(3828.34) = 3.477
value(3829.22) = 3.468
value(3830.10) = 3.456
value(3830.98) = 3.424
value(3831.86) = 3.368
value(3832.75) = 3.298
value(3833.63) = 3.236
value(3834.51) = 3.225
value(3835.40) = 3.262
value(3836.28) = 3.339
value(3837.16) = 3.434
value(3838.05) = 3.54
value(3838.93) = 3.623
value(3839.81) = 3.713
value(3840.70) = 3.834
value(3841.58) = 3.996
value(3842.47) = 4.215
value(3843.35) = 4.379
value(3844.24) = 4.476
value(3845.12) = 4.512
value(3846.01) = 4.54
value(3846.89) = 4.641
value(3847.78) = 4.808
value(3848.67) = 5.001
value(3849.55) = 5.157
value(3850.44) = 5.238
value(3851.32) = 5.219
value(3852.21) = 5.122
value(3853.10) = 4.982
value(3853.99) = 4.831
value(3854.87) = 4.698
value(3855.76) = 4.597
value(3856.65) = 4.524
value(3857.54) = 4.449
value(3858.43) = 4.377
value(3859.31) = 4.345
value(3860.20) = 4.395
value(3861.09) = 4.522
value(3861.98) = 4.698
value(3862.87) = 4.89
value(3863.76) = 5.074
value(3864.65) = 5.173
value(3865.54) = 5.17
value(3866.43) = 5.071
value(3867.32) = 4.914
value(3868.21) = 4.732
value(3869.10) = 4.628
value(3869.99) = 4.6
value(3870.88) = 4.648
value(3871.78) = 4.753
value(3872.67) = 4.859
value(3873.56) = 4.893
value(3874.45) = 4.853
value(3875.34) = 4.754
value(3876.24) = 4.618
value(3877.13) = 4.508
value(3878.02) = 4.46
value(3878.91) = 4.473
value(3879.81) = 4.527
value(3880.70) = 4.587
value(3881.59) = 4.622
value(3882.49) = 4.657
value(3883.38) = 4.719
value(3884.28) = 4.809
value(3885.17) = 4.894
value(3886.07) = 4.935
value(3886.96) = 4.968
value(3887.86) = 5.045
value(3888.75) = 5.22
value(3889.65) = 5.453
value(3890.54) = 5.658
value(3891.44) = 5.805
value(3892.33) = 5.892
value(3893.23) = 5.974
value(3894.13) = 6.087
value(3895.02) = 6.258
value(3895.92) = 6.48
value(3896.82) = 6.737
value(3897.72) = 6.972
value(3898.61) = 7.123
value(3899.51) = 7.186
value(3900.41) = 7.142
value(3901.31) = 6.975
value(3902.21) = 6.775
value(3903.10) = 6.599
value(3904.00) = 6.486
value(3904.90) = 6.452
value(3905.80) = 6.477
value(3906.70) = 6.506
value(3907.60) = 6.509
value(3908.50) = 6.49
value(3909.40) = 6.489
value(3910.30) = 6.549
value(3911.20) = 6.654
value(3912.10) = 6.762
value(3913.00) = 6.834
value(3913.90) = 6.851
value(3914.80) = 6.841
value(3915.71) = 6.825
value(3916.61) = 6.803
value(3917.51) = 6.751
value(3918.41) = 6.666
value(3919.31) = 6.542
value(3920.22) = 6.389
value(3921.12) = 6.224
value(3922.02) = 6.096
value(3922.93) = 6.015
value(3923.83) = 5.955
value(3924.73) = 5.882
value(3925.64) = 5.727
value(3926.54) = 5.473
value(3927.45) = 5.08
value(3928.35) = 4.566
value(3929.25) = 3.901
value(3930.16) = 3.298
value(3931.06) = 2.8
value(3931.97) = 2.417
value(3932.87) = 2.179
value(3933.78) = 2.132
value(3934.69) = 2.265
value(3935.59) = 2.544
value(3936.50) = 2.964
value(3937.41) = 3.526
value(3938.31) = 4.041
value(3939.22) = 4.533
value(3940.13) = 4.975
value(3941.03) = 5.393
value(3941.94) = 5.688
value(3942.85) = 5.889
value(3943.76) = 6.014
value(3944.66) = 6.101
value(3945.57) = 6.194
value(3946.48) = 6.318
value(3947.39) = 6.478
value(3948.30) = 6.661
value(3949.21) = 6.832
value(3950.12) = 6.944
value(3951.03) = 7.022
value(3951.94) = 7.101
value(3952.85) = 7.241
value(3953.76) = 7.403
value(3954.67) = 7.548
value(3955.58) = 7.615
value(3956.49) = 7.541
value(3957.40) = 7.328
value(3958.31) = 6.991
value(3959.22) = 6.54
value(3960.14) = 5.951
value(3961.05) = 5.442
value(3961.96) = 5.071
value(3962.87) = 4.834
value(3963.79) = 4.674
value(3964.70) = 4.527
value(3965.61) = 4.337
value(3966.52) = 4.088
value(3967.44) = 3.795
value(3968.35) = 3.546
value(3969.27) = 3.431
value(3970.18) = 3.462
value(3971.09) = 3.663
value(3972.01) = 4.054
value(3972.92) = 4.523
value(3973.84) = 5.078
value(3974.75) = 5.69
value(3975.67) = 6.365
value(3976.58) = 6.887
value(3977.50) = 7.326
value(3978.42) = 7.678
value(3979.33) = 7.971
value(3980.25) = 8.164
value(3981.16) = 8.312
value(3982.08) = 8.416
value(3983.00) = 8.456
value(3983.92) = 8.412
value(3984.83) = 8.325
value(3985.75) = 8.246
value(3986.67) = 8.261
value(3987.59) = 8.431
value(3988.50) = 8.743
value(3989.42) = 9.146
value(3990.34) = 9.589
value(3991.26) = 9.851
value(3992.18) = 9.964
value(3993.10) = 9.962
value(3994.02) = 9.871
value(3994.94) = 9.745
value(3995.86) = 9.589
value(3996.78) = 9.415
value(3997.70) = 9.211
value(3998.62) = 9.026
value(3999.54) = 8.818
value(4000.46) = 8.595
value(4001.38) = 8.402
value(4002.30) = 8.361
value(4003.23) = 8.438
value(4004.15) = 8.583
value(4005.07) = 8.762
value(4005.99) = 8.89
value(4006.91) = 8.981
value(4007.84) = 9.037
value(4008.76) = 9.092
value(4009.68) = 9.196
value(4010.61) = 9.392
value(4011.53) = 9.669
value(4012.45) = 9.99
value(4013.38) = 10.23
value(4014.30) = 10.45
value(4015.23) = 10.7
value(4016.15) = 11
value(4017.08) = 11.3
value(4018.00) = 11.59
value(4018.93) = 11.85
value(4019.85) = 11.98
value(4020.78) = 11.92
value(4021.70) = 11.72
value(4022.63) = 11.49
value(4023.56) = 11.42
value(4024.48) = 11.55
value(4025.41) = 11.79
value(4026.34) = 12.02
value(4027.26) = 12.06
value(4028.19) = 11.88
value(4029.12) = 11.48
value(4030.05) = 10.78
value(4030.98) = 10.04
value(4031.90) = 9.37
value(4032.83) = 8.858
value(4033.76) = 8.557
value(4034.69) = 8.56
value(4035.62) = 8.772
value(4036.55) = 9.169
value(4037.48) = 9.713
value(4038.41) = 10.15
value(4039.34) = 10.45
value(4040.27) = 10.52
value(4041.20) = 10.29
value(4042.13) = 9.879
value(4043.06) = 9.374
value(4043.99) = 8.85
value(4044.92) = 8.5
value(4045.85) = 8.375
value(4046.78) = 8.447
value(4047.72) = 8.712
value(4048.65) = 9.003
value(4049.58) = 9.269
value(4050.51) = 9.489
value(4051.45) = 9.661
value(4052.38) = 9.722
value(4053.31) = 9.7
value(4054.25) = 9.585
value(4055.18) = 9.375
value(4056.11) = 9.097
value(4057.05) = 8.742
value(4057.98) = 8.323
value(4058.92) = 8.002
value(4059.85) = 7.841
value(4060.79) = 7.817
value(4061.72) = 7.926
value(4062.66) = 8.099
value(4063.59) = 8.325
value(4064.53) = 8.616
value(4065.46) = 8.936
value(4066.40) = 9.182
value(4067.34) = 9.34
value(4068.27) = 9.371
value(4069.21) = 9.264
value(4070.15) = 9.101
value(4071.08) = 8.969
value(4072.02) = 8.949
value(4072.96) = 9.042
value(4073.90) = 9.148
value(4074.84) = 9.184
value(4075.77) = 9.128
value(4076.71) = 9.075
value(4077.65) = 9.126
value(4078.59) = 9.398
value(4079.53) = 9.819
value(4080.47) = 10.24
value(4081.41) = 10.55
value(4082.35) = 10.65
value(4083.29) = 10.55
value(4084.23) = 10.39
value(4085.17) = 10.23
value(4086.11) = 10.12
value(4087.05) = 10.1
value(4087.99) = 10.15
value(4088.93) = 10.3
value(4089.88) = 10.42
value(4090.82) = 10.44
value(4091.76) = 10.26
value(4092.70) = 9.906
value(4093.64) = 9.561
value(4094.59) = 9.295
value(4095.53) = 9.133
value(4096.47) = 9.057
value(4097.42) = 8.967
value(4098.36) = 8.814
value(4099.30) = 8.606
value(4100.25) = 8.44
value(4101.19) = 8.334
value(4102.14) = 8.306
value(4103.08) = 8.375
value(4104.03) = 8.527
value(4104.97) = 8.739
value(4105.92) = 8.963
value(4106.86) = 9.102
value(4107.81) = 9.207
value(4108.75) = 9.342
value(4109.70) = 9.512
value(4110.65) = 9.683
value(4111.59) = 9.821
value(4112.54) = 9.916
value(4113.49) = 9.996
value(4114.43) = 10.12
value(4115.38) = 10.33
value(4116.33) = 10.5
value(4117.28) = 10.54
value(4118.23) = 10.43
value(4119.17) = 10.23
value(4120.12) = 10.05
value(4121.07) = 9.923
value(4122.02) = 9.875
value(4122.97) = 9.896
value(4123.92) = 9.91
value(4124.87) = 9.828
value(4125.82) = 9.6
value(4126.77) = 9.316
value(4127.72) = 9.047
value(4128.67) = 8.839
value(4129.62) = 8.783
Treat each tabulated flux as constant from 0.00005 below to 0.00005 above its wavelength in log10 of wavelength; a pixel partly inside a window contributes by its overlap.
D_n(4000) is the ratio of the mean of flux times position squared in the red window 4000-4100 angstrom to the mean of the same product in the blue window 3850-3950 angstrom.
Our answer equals 1.9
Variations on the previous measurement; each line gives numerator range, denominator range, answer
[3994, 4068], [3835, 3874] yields 2.32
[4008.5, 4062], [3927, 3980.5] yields 1.95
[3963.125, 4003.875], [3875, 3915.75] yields 1.30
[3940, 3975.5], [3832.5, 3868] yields 1.36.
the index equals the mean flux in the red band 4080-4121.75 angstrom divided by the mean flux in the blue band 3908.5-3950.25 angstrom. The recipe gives 1.8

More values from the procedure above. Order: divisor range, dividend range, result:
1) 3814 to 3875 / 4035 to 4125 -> 2.17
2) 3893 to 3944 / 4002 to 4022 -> 1.78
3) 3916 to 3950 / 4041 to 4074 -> 1.76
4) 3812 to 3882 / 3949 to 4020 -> 1.78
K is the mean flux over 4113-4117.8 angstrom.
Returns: 10.3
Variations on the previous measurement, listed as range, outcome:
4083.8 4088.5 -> 10.2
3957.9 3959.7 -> 6.73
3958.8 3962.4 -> 5.74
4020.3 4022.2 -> 11.8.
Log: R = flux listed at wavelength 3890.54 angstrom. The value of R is 5.658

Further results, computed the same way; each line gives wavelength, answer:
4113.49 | 9.996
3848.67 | 5.001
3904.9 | 6.452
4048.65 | 9.003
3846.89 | 4.641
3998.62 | 9.026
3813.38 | 5.369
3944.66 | 6.101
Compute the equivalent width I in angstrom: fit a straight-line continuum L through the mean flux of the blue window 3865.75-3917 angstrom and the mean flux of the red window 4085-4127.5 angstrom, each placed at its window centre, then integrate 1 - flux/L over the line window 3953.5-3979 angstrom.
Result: 5.5 angstrom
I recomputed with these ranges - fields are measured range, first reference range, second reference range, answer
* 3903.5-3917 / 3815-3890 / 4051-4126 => -2.39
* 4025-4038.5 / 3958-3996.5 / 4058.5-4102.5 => -3.44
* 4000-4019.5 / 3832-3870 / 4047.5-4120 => -4.63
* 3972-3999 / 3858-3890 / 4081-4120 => -3.84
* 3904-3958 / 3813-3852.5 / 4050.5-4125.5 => 3.30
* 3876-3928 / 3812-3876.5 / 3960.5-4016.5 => -2.23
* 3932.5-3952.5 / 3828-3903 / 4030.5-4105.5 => 4.40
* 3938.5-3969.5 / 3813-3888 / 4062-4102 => 3.49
